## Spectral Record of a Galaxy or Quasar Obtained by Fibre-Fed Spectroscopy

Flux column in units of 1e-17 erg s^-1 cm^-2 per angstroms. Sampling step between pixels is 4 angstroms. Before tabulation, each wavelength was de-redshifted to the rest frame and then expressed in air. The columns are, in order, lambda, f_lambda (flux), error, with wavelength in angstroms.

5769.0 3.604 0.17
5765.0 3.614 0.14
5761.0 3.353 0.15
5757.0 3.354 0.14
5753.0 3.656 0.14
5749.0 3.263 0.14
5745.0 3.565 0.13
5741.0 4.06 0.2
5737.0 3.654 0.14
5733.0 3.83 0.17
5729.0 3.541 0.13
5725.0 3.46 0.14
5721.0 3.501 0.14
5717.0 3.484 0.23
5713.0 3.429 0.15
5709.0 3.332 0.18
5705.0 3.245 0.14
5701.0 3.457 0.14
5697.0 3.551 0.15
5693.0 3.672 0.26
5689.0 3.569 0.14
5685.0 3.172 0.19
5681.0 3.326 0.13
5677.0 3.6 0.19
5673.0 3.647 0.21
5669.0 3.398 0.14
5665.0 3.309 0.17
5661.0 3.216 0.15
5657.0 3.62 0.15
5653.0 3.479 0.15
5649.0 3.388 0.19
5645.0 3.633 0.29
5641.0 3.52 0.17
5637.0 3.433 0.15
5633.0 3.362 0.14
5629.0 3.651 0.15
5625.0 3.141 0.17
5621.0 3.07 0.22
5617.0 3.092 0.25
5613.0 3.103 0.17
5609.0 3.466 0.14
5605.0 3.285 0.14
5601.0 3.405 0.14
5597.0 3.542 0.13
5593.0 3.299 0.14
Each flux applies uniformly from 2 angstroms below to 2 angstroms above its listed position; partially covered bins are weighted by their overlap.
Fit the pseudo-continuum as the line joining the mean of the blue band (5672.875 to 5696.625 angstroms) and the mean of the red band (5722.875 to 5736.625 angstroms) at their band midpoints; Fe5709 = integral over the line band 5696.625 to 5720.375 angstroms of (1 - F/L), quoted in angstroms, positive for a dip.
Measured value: 1.0 angstroms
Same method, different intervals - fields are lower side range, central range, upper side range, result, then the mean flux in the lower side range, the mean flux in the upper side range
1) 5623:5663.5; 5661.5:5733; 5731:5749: 2.8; 3.44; 3.72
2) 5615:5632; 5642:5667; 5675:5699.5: -0.6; 3.25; 3.48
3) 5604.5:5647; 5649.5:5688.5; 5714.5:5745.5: 0.5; 3.34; 3.64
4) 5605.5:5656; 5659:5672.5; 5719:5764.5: 0.3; 3.36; 3.57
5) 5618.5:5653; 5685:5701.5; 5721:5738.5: 0.0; 3.4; 3.61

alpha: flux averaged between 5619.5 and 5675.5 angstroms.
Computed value 3.42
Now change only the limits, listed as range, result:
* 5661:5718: 3.43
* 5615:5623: 3.08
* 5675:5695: 3.47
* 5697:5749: 3.54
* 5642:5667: 3.44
